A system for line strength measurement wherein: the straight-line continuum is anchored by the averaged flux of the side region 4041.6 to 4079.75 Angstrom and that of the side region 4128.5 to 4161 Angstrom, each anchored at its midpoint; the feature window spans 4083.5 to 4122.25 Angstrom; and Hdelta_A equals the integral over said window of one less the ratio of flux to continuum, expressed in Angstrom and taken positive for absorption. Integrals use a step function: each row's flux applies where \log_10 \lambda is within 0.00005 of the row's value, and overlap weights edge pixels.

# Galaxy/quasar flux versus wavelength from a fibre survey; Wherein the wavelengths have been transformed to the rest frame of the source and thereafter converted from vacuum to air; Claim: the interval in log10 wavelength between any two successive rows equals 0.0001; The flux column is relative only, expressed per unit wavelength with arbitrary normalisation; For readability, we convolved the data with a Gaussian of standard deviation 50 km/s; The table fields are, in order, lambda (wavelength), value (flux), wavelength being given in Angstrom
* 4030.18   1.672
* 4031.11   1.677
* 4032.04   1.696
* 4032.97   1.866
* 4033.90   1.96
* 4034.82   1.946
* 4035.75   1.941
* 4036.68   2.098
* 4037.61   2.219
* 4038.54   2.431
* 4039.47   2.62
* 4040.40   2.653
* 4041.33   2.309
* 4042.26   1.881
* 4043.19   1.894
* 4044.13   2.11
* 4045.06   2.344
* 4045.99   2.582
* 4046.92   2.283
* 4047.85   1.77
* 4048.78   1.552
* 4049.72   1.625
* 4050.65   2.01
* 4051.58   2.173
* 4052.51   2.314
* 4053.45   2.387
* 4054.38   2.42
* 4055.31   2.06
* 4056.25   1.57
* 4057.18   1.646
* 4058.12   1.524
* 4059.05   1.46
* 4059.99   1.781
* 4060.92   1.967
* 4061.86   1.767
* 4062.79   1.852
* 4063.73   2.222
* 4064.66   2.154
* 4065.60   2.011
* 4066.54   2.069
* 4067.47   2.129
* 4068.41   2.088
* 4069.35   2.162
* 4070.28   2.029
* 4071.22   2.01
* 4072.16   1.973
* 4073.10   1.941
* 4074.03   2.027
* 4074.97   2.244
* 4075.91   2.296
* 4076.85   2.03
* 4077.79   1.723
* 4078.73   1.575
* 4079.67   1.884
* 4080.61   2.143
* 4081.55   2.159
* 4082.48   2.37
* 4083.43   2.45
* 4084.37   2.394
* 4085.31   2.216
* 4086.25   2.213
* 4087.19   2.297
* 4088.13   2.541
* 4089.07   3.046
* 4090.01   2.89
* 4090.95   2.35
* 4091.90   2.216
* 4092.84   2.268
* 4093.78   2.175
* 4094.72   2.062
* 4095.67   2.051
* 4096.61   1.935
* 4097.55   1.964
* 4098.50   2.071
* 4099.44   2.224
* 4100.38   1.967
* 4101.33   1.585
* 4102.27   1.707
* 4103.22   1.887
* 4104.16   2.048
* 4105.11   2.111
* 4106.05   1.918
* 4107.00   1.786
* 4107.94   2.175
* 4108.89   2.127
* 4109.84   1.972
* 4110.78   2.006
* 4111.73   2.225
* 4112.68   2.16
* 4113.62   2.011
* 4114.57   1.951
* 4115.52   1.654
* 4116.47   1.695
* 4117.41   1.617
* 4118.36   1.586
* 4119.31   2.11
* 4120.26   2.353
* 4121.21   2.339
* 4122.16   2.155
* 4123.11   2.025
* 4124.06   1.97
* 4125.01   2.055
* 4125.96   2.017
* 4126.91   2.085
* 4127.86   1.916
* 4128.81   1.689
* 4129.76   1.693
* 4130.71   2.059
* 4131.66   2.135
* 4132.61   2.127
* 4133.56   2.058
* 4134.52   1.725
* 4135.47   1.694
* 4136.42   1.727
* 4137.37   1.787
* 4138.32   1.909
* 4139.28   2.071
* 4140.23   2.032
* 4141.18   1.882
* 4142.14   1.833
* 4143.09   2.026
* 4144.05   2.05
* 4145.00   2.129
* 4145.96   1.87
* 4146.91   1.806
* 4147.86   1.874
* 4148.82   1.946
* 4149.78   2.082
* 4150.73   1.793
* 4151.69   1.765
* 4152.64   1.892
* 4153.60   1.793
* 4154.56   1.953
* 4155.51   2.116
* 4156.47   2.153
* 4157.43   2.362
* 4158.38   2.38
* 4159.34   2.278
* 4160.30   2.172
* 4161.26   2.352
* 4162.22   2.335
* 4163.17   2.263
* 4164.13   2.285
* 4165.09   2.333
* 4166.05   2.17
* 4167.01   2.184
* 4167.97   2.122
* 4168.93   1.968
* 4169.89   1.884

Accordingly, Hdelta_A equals -2.4 Angstrom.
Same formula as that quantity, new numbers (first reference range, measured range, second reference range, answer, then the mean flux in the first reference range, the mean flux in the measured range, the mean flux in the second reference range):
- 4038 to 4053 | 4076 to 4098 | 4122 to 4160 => -1.48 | 2.16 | 2.22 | 1.97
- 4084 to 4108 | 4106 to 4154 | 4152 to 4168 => 4.91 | 2.16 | 1.95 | 2.18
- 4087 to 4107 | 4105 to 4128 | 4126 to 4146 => 0.43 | 2.15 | 2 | 1.93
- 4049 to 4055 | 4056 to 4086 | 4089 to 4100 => 2.47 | 2.13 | 2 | 2.24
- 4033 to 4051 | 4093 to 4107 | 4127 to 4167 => 0.55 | 2.11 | 1.98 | 2.02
